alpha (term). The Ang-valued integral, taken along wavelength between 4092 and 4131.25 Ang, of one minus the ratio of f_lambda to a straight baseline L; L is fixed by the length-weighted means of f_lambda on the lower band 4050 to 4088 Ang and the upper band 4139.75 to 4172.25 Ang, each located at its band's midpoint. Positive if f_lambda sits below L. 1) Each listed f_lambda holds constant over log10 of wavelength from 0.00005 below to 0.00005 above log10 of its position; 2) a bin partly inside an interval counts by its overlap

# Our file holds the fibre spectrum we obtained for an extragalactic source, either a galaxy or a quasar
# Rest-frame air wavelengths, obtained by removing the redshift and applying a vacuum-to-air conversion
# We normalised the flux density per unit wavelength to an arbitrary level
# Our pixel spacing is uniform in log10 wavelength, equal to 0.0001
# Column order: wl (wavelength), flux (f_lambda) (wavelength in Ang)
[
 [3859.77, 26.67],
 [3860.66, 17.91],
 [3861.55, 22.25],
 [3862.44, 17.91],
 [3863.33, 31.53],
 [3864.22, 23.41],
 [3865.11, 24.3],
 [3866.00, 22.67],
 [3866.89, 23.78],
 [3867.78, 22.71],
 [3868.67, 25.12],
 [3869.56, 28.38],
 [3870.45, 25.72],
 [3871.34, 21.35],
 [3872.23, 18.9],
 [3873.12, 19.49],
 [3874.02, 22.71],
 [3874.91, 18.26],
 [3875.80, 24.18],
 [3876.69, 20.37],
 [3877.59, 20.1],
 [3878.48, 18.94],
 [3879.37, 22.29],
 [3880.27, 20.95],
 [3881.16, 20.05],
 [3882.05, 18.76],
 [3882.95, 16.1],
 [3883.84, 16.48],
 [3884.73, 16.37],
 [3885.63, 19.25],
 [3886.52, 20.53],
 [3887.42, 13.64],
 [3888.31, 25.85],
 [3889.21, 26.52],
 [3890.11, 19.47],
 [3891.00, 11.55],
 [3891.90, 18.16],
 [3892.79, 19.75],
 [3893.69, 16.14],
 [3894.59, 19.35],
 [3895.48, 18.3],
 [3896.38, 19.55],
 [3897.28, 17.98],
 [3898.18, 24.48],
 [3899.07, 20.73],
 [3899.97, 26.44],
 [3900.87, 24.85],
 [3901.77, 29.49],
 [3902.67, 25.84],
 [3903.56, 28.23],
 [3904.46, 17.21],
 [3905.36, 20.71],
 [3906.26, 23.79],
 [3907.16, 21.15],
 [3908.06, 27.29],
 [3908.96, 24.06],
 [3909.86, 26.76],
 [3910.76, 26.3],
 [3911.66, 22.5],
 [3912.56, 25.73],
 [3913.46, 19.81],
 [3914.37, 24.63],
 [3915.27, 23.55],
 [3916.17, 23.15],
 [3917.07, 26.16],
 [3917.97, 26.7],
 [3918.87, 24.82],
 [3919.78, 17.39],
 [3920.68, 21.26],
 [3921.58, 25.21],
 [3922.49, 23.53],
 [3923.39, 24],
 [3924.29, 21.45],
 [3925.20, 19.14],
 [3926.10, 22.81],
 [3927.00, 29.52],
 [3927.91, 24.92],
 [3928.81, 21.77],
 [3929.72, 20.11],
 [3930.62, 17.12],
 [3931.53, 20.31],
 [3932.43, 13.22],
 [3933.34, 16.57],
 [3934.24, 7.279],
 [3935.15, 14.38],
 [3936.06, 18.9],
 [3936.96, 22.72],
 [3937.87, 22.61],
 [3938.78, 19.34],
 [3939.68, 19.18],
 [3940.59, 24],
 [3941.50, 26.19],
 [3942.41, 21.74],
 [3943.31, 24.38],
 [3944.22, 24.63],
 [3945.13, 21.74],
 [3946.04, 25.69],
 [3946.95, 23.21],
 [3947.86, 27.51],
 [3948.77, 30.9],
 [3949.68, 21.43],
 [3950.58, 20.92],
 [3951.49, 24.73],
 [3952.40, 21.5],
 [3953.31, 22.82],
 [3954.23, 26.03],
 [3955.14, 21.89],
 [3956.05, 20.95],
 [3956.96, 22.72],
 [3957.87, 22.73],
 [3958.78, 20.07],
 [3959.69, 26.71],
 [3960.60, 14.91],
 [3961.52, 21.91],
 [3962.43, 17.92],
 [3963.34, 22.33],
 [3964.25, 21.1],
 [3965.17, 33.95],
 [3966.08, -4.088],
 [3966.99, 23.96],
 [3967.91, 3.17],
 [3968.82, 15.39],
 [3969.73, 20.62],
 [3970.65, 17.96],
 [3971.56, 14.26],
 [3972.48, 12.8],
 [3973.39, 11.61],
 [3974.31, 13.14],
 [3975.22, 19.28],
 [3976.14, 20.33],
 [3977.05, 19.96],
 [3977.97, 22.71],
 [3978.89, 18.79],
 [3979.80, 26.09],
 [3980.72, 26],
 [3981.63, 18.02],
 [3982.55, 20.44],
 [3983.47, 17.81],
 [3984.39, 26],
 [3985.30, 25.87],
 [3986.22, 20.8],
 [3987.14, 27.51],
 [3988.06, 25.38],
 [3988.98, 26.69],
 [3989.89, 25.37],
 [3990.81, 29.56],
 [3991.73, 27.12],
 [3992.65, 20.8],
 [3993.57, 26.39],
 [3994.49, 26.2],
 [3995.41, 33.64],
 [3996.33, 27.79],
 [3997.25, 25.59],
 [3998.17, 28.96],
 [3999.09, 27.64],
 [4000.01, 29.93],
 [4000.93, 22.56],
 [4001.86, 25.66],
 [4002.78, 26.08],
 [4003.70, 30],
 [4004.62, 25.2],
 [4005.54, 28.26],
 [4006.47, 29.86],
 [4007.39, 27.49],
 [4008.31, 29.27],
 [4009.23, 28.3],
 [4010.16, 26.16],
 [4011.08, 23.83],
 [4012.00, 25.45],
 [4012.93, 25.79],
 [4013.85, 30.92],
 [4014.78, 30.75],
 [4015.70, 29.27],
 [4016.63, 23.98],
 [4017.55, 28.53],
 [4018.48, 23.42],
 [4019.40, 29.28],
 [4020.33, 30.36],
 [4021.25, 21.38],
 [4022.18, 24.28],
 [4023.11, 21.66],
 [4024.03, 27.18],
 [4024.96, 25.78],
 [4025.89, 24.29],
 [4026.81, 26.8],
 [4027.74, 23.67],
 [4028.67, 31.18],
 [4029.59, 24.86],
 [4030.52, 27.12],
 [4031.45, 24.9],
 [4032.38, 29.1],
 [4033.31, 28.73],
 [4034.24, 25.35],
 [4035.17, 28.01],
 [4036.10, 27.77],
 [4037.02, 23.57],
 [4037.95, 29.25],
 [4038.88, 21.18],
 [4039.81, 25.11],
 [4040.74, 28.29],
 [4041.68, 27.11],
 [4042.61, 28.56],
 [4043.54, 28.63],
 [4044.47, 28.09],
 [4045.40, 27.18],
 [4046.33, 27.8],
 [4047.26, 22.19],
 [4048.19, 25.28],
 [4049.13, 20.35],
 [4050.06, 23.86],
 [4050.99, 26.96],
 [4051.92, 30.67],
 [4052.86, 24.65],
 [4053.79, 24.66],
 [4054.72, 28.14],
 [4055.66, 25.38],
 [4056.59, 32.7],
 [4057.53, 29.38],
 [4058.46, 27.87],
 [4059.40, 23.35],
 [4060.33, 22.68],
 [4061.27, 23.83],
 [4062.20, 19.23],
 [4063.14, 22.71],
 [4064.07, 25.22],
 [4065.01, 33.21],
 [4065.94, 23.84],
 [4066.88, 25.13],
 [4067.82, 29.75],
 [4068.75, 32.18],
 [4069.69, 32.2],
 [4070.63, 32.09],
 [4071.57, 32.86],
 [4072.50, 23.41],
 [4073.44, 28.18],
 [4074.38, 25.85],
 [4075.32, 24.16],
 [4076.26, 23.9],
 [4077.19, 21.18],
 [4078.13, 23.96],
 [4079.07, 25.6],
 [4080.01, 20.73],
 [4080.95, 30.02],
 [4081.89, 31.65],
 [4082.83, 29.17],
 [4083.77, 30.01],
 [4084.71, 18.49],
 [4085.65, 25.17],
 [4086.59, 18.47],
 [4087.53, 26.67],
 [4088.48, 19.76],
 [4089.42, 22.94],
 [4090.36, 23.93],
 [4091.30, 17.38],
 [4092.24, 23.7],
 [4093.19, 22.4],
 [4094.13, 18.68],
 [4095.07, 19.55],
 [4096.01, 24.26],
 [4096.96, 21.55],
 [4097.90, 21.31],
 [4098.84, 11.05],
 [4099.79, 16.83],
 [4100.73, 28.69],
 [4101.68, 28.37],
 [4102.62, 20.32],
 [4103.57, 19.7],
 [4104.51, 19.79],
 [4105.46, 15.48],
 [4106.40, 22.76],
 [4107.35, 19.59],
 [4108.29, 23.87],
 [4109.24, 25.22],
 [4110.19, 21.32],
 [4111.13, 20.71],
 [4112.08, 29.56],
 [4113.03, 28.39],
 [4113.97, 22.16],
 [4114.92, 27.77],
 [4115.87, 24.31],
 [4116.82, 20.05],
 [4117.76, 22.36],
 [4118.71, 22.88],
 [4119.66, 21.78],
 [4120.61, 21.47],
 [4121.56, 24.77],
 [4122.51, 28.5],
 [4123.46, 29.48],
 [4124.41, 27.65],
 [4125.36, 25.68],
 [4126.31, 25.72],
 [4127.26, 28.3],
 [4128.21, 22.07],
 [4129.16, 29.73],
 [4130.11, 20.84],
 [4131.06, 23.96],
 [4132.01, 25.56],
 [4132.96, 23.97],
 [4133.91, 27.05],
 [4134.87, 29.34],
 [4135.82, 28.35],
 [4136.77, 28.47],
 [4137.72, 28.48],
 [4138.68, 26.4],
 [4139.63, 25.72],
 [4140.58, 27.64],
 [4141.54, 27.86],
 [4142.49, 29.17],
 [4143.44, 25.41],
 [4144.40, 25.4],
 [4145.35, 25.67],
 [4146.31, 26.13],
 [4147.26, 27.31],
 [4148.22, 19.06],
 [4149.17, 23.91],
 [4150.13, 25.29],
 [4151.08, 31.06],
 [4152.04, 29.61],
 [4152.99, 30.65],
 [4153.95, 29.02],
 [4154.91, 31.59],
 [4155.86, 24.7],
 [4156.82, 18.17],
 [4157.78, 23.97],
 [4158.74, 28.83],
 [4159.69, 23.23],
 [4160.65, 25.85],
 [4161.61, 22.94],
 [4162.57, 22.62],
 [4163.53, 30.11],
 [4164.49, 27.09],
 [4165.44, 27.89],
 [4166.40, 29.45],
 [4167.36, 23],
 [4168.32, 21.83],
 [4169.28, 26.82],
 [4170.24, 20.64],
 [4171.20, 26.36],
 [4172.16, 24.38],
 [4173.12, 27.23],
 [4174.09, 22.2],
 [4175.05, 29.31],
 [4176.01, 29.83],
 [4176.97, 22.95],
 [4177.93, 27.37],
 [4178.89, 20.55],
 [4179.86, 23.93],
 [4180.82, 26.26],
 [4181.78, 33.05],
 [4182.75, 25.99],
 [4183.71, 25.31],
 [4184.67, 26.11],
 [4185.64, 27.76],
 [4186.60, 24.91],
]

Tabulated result 4.52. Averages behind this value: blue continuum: 26.3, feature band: 23.2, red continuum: 26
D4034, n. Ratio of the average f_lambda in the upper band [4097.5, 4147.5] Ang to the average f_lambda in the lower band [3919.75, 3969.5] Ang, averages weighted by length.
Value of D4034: 1.17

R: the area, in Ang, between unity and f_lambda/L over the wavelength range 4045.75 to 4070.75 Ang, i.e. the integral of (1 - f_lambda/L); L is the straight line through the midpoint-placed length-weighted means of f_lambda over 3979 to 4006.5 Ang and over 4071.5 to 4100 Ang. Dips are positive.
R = -2.6 Ang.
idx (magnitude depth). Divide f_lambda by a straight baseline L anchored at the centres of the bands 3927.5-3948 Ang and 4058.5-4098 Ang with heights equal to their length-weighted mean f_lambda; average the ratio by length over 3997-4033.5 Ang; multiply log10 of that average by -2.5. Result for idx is -0.170 mag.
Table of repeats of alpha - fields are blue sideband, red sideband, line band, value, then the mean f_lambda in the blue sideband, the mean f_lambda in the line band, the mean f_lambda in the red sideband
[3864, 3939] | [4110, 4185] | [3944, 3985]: 3.78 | 21.5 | 20.5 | 25.8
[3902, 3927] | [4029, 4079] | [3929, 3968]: 5.54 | 23.6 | 20.9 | 26.5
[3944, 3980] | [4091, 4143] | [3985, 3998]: -3.35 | 20.3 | 26.4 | 24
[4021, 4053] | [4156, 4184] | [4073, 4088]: 0.38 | 26.1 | 25.2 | 25.4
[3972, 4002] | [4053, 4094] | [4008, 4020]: -1.57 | 23.5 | 27.3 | 25.6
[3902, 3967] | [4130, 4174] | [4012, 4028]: -1.77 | 22.2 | 26.3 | 26.1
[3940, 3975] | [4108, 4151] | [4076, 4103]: 1.54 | 20.6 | 23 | 25.5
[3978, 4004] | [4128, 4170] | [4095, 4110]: 2.74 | 25.4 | 21.2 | 26.2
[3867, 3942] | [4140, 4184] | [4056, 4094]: -1.70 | 21.5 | 25.6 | 26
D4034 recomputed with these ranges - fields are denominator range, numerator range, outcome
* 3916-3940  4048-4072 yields 1.29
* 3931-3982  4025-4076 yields 1.32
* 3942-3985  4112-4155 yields 1.27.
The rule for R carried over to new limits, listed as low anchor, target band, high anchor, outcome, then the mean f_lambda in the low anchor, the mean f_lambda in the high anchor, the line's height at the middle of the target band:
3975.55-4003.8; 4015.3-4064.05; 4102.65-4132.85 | -3.1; 24.9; 23.9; 24.5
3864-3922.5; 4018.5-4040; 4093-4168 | -2.3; 21.9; 24.8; 23.6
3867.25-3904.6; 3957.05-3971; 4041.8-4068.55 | 2.8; 21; 26.2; 23.4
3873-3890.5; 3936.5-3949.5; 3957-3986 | -2.9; 20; 19.2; 19.4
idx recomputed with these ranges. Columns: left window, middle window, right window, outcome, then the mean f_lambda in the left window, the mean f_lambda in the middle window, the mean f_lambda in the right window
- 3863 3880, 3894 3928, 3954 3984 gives -0.101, 22.8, 23.3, 19.1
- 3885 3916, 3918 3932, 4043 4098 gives 0.008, 22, 22.3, 25.4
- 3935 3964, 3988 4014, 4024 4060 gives -0.099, 22.5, 27.1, 26.5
